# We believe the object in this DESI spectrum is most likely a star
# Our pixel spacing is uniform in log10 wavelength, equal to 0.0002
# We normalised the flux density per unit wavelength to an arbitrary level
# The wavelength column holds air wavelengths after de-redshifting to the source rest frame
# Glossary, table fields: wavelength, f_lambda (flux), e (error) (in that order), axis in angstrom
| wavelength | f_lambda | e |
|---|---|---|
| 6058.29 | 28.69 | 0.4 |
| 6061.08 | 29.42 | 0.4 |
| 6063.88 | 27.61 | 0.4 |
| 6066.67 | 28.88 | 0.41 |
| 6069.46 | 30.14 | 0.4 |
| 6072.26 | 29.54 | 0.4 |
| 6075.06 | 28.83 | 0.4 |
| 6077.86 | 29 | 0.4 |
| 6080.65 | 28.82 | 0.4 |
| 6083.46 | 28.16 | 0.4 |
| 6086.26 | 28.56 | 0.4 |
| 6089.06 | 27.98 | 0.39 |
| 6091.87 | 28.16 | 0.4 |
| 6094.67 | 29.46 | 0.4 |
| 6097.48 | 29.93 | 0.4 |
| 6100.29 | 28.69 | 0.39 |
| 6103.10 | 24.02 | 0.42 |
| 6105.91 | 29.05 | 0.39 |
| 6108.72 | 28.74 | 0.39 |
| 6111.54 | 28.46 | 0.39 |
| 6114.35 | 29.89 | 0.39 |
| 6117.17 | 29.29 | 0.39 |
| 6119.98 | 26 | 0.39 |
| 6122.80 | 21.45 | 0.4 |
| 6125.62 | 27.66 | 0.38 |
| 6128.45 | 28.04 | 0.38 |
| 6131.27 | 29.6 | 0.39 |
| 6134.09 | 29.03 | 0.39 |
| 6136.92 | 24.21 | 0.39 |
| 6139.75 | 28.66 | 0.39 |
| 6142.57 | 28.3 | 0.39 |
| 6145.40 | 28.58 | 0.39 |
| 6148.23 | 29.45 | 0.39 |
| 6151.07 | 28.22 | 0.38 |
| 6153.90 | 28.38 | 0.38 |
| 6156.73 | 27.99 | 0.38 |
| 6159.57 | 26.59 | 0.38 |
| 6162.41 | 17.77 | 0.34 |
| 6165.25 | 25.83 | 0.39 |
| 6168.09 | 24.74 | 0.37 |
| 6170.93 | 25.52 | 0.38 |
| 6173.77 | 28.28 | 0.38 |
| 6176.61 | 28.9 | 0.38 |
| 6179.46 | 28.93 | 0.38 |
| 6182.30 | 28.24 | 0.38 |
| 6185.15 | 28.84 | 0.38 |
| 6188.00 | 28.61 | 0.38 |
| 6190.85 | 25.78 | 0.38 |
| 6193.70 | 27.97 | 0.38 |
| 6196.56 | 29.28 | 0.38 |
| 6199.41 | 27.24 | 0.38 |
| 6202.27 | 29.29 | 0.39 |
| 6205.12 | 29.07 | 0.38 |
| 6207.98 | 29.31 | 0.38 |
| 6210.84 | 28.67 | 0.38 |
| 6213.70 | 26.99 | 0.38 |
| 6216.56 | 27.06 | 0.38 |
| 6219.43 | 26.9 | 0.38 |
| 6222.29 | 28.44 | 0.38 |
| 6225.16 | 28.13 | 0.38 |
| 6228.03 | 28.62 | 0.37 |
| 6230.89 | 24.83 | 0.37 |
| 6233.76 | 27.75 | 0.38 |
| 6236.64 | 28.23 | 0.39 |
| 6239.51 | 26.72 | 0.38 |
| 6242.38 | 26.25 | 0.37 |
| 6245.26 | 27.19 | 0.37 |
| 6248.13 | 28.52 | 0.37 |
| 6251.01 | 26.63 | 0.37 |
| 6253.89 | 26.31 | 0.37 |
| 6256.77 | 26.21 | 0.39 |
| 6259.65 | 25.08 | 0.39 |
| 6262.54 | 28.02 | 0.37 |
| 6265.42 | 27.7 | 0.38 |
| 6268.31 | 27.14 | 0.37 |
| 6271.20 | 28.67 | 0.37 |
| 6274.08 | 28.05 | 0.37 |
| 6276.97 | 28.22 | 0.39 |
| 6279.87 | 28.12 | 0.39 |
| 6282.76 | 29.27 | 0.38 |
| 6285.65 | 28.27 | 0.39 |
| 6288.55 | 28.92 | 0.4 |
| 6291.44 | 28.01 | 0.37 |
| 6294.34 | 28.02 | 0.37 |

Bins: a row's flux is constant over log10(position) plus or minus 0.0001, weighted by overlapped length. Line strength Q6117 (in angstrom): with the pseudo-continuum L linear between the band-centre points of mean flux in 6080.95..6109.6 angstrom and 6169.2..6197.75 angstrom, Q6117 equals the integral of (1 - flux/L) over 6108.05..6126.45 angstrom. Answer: 0.6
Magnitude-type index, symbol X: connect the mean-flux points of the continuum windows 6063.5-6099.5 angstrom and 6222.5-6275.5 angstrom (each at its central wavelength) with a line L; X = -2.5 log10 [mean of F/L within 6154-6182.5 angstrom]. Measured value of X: 0.07 mag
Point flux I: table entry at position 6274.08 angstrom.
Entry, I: 28.05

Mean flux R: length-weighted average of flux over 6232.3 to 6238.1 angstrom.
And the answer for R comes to 27.9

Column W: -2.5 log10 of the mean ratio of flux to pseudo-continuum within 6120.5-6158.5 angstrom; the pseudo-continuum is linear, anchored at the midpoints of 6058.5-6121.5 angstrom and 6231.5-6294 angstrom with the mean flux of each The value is 0.026 mag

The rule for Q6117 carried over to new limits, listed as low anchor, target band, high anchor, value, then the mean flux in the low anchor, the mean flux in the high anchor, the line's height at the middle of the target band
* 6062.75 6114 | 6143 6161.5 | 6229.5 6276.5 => 0.1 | 28.6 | 27.1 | 28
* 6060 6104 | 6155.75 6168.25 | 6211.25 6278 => 1.6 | 28.6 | 27.3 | 28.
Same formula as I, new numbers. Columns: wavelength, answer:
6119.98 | 26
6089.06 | 27.98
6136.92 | 24.21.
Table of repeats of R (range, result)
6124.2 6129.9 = 27.8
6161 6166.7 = 21.8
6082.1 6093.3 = 28.2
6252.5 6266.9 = 26.7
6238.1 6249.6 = 27.2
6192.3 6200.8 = 28.2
